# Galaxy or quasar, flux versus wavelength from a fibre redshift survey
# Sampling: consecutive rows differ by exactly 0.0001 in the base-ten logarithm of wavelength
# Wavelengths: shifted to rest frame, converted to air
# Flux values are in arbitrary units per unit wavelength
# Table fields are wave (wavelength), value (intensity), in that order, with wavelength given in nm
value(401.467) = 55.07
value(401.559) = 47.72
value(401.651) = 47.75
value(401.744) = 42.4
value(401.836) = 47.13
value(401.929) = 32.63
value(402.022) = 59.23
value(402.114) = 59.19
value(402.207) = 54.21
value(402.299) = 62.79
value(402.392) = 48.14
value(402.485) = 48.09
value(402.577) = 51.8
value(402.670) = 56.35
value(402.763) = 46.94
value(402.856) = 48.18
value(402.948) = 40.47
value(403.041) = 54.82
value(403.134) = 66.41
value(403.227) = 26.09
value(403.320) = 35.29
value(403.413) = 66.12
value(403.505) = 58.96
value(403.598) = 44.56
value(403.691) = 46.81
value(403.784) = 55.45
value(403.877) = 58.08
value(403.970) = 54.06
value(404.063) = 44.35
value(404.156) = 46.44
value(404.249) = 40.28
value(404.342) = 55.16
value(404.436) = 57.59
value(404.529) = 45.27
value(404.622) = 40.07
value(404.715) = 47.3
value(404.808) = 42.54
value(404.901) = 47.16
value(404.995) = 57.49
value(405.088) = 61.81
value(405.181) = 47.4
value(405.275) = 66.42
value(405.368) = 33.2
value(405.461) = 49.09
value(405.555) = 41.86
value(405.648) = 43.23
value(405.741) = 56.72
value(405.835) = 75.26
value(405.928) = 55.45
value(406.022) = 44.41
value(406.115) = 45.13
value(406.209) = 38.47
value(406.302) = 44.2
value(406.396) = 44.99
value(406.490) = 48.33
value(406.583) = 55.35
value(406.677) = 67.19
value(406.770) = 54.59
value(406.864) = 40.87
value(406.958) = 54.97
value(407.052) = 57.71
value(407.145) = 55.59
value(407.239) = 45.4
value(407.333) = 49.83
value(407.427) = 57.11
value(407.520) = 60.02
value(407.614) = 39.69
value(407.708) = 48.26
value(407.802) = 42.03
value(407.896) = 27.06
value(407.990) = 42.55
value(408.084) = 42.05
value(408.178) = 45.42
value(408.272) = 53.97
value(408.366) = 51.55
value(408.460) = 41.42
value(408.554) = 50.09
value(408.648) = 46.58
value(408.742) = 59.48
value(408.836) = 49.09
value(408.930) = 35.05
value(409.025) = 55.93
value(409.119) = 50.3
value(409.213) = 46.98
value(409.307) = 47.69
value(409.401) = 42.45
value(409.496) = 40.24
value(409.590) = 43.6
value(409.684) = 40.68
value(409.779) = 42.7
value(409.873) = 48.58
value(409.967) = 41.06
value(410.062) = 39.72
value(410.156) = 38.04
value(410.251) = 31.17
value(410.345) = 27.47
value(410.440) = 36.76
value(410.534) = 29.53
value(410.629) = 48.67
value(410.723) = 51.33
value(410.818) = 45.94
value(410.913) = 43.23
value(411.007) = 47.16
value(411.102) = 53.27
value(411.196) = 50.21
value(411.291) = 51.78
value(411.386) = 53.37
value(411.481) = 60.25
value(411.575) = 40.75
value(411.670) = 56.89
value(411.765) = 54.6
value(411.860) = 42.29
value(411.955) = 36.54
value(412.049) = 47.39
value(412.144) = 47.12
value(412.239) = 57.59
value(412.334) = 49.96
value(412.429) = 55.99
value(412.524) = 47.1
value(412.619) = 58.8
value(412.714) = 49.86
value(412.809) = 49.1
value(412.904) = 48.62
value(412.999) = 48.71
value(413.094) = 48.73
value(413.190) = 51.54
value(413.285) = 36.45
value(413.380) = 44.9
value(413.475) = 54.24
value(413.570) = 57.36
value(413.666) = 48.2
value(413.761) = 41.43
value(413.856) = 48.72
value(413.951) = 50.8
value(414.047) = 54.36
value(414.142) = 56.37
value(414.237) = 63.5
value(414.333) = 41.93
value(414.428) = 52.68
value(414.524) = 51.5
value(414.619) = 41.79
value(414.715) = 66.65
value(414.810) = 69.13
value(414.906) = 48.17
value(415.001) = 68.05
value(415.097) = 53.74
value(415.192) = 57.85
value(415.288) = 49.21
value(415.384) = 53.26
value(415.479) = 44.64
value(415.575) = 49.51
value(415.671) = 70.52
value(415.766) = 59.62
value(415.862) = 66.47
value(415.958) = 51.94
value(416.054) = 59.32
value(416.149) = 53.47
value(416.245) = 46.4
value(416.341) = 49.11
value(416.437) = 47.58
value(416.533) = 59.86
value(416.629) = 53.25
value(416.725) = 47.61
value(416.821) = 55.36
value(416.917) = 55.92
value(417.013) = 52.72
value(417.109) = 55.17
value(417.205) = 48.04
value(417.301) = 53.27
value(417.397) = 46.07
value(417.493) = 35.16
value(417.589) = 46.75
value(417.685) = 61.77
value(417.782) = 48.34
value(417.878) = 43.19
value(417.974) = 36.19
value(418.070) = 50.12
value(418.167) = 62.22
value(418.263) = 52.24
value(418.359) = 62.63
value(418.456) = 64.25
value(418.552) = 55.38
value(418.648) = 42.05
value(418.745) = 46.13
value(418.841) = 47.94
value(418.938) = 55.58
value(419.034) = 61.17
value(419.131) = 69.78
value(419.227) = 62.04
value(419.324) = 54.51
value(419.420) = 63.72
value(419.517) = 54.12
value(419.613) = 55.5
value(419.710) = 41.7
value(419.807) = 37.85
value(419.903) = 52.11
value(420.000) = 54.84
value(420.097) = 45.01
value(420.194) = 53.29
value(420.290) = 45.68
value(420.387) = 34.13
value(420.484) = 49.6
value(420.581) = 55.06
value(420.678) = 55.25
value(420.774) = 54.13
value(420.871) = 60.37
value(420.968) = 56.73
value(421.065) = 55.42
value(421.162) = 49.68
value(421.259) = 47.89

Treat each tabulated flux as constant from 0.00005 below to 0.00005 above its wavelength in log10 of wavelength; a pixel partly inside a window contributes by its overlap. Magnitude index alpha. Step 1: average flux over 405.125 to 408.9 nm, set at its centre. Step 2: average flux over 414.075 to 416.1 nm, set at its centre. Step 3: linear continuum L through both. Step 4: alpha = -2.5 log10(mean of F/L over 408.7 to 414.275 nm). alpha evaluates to 0.121 mag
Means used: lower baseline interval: 49.3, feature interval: 47.4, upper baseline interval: 56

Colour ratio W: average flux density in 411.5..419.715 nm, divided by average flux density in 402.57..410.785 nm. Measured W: 1.10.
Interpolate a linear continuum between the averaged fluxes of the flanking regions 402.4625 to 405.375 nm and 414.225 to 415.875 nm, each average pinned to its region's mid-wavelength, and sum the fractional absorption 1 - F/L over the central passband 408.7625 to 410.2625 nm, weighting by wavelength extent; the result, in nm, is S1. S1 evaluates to 0.25 nm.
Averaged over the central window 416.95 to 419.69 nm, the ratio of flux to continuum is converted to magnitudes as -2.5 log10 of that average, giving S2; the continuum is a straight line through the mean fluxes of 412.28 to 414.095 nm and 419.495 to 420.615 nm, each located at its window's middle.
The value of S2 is -0.10 mag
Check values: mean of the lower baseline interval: 49.8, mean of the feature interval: 53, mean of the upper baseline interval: 48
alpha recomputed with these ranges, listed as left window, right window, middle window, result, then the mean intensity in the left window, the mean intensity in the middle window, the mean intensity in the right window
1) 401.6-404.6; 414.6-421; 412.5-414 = 0.07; 49.9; 49.1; 53.2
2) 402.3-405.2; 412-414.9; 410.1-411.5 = 0.15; 49.9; 44.2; 51.3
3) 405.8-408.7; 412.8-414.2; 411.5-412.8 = -0.01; 49.1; 49.8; 49.4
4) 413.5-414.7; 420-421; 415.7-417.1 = -0.07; 51.2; 54.4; 51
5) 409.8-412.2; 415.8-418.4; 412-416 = -0.09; 45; 52.7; 51.9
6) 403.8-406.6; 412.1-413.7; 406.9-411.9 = 0.08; 49.6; 46.4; 50.2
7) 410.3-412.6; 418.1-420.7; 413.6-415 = -0.08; 47.5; 53.1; 53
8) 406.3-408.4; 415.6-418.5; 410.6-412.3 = 0.03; 49.1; 49.4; 53.1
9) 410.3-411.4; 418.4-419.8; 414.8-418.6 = -0.03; 44.7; 53.4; 54.8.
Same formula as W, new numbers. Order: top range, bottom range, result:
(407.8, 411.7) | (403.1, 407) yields 0.90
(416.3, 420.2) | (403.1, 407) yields 1.04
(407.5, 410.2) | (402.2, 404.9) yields 0.91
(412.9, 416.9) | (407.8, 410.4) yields 1.21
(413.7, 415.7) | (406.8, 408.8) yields 1.12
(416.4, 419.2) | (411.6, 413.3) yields 1.06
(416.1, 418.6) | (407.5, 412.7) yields 1.12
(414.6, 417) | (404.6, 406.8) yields 1.10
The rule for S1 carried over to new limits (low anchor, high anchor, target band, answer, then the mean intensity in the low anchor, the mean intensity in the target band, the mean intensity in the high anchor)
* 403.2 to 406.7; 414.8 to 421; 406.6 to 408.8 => 0.04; 49.7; 49.4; 53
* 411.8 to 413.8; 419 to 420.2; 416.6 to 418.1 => 0.09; 48.7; 49.3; 54.2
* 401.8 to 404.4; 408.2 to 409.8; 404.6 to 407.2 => -0.11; 50.3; 50.7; 47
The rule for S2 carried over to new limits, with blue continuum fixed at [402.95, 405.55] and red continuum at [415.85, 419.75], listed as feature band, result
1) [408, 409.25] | 0.06 mag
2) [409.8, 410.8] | 0.28 mag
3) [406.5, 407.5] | -0.07 mag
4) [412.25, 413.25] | 0.02 mag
